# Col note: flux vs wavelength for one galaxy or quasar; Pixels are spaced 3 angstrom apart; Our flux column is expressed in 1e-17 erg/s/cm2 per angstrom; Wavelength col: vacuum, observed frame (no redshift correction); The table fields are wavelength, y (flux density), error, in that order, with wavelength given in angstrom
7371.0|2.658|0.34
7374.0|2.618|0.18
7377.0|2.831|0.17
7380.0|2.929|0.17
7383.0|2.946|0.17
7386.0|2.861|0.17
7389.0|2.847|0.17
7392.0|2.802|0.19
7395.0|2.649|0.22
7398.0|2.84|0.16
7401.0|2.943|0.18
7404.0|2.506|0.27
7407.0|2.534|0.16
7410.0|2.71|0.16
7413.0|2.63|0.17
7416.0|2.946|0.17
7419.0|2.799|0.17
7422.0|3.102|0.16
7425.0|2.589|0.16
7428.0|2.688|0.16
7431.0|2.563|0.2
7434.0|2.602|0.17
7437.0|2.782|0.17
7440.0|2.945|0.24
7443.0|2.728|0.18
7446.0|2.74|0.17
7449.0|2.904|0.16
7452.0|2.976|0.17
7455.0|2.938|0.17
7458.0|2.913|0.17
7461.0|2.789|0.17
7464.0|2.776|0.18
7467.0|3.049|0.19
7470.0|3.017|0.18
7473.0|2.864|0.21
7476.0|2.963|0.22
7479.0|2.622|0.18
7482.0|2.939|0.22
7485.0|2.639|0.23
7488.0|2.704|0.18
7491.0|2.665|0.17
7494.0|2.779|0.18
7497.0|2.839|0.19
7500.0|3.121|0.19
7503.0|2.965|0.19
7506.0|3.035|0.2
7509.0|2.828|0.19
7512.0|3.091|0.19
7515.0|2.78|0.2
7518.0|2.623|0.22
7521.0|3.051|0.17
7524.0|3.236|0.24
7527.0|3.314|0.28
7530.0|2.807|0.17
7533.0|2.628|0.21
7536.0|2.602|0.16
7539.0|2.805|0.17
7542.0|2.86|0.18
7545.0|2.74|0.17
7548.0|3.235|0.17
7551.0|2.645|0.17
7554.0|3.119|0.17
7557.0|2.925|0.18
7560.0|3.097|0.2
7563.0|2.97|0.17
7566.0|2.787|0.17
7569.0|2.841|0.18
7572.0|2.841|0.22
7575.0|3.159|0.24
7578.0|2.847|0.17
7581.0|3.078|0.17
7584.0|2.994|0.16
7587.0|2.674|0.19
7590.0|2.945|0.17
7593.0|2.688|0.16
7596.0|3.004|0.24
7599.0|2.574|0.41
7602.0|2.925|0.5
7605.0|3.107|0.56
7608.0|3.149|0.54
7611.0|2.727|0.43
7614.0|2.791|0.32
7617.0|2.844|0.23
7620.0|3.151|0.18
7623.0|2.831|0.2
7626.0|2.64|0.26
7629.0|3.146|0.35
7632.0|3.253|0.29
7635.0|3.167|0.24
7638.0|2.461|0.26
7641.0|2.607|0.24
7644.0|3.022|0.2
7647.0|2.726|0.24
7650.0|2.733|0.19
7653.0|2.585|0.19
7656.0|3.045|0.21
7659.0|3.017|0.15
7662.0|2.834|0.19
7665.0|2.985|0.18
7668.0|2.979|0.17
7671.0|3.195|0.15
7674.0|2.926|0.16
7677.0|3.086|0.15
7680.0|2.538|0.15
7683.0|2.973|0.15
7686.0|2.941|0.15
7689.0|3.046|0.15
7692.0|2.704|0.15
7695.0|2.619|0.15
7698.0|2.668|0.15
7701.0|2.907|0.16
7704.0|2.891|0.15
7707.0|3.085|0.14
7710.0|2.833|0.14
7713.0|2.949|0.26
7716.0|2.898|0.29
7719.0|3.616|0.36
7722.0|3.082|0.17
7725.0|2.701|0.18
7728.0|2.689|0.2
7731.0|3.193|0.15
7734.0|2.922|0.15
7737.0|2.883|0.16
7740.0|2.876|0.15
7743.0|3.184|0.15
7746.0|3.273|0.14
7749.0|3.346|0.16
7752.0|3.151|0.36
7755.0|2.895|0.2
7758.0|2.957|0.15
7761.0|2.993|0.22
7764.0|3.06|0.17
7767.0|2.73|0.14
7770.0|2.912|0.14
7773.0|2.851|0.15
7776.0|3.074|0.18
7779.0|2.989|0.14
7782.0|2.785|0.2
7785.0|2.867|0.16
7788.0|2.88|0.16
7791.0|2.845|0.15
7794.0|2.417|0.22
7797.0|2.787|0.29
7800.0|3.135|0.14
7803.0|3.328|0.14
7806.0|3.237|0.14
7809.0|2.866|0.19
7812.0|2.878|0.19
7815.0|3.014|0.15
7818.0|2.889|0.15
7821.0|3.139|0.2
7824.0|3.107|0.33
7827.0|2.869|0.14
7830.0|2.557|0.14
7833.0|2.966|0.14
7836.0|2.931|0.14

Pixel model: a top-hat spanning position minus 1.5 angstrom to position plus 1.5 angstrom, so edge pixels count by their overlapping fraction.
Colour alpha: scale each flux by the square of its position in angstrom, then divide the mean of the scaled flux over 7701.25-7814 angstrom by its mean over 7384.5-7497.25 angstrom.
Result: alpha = 1.2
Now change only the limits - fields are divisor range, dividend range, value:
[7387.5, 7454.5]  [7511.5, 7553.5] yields 1.07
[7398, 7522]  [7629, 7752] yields 1.11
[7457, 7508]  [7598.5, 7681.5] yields 1.06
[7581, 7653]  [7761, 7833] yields 1.07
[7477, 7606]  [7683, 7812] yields 1.08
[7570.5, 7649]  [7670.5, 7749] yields 1.05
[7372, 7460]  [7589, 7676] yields 1.10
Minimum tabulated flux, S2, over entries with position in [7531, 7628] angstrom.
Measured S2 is 2.574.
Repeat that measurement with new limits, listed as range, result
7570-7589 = 2.674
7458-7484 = 2.622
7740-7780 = 2.73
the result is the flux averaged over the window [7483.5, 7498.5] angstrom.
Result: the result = 2.73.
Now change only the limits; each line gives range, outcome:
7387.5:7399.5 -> 2.78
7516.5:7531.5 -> 3.01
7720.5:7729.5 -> 2.82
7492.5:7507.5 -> 2.95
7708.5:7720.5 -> 3.07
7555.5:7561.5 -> 3.01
